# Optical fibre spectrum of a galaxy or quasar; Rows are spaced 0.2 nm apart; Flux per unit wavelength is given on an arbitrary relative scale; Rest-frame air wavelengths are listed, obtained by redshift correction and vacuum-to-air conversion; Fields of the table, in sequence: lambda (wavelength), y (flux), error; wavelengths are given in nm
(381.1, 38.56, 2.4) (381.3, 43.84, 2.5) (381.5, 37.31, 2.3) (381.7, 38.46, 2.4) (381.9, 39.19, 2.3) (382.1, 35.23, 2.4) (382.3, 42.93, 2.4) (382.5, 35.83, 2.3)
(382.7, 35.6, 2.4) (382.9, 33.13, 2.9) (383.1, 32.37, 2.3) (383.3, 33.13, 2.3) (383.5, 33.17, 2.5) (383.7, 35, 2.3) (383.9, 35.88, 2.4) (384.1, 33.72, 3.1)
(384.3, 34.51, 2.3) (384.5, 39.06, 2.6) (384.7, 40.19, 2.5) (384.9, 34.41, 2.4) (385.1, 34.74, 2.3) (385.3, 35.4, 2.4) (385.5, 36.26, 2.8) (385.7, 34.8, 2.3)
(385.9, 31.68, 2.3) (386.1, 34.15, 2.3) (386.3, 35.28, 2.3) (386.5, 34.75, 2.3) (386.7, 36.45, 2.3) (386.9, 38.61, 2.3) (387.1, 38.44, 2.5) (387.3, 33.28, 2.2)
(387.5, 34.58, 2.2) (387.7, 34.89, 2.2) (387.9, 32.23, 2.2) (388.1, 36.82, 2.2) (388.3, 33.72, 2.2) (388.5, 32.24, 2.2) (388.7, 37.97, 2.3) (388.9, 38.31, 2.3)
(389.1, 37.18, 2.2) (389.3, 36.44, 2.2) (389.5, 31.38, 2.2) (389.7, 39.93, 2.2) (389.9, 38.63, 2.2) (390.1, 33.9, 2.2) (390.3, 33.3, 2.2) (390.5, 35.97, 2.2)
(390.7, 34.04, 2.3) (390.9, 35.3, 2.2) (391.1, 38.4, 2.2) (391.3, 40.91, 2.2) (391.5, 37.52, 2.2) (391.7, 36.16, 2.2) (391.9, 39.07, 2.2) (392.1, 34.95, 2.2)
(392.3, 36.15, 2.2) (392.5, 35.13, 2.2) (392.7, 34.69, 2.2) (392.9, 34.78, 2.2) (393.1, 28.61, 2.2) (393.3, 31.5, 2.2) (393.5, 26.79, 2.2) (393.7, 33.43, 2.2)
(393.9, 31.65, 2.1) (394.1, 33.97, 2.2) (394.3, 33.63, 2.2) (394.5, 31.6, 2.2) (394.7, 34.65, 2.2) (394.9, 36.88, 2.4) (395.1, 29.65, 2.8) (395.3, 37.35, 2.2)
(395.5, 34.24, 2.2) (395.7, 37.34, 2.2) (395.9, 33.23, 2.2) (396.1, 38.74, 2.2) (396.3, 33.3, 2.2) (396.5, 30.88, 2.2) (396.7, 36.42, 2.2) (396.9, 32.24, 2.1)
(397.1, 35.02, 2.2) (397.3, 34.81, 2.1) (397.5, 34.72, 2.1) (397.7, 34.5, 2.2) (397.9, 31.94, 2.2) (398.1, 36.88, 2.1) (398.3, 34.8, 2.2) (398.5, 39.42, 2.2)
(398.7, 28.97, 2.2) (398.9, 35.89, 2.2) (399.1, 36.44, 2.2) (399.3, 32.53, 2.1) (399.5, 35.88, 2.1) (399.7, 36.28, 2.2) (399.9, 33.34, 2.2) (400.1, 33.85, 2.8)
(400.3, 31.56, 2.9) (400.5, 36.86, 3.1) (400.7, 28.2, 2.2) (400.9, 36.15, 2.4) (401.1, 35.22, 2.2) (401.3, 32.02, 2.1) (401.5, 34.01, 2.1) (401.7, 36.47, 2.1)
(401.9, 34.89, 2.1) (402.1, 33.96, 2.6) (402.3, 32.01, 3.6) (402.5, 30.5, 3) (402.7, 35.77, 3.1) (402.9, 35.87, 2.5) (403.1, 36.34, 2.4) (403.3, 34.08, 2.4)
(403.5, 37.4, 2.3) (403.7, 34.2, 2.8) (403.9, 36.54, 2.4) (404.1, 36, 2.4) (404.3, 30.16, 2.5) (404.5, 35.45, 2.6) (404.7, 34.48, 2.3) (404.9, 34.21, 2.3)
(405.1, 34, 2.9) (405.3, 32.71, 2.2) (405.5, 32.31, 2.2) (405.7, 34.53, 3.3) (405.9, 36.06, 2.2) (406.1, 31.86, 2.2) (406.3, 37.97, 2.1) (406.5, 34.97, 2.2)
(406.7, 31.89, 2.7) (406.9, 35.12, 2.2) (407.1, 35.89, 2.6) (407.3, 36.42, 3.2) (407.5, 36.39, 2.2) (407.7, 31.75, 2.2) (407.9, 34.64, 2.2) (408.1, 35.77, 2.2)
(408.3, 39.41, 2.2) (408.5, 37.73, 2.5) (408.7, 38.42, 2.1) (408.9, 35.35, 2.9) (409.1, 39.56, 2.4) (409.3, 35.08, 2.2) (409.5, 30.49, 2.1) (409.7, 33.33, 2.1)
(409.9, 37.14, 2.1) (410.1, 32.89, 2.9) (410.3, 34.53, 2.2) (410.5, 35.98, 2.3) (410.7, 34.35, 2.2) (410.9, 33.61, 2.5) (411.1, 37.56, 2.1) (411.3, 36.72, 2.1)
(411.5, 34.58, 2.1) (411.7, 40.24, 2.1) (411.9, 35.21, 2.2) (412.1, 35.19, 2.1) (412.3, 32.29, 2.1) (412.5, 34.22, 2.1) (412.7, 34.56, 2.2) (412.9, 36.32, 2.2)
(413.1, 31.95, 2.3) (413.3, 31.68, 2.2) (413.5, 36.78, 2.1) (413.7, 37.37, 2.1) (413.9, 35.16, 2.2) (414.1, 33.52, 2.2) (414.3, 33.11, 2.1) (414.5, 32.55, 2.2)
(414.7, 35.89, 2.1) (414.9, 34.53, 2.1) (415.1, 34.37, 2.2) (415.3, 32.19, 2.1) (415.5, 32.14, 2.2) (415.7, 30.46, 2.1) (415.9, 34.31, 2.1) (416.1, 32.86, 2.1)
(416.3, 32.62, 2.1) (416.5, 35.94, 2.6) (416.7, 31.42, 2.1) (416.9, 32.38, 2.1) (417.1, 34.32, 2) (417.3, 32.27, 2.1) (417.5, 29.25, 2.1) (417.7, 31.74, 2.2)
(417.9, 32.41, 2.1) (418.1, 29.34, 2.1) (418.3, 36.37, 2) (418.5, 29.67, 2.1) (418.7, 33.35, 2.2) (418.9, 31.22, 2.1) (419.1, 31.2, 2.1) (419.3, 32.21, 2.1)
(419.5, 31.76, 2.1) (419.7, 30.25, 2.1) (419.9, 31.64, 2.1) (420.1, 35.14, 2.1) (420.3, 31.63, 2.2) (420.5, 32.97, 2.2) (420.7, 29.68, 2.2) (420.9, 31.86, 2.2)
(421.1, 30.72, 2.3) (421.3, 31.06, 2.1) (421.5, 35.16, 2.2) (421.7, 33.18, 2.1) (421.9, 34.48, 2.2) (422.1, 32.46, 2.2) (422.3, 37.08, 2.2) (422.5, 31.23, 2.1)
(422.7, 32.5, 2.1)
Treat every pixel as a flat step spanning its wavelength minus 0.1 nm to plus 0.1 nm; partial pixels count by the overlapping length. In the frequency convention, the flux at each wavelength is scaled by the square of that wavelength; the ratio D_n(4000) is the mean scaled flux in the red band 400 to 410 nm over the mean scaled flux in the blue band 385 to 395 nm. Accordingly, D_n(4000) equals 1.07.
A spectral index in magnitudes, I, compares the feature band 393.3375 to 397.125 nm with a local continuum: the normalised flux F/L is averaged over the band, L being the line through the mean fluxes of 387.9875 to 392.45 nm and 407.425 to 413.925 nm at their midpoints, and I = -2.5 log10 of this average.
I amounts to 0.07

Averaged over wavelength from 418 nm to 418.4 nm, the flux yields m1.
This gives 32.9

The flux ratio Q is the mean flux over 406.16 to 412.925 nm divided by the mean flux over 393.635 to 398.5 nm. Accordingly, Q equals 1.0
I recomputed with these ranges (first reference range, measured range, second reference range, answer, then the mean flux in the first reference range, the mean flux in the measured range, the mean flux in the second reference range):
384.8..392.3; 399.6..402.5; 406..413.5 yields 0.051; 35.7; 33.8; 35.2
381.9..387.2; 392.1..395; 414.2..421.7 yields 0.051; 35.6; 33.2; 32.4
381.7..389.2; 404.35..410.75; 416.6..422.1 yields -0.053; 35.6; 35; 32.1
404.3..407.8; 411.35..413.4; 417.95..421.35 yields -0.048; 34.3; 34.7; 31.8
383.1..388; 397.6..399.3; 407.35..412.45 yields 0.019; 35.1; 34.7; 35.5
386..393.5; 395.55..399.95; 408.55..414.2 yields 0.019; 35.4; 34.7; 35.2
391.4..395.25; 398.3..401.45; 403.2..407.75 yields 0.000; 33.8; 34.2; 34.6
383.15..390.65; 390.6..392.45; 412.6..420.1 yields -0.057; 35.4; 36.9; 33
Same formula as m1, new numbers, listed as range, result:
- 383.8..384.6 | 35.8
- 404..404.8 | 34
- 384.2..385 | 37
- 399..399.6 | 35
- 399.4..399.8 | 36.1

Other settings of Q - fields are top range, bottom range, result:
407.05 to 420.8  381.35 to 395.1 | 0.96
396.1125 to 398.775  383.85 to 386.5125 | 0.97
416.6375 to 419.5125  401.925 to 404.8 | 0.93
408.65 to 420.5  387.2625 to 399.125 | 0.97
